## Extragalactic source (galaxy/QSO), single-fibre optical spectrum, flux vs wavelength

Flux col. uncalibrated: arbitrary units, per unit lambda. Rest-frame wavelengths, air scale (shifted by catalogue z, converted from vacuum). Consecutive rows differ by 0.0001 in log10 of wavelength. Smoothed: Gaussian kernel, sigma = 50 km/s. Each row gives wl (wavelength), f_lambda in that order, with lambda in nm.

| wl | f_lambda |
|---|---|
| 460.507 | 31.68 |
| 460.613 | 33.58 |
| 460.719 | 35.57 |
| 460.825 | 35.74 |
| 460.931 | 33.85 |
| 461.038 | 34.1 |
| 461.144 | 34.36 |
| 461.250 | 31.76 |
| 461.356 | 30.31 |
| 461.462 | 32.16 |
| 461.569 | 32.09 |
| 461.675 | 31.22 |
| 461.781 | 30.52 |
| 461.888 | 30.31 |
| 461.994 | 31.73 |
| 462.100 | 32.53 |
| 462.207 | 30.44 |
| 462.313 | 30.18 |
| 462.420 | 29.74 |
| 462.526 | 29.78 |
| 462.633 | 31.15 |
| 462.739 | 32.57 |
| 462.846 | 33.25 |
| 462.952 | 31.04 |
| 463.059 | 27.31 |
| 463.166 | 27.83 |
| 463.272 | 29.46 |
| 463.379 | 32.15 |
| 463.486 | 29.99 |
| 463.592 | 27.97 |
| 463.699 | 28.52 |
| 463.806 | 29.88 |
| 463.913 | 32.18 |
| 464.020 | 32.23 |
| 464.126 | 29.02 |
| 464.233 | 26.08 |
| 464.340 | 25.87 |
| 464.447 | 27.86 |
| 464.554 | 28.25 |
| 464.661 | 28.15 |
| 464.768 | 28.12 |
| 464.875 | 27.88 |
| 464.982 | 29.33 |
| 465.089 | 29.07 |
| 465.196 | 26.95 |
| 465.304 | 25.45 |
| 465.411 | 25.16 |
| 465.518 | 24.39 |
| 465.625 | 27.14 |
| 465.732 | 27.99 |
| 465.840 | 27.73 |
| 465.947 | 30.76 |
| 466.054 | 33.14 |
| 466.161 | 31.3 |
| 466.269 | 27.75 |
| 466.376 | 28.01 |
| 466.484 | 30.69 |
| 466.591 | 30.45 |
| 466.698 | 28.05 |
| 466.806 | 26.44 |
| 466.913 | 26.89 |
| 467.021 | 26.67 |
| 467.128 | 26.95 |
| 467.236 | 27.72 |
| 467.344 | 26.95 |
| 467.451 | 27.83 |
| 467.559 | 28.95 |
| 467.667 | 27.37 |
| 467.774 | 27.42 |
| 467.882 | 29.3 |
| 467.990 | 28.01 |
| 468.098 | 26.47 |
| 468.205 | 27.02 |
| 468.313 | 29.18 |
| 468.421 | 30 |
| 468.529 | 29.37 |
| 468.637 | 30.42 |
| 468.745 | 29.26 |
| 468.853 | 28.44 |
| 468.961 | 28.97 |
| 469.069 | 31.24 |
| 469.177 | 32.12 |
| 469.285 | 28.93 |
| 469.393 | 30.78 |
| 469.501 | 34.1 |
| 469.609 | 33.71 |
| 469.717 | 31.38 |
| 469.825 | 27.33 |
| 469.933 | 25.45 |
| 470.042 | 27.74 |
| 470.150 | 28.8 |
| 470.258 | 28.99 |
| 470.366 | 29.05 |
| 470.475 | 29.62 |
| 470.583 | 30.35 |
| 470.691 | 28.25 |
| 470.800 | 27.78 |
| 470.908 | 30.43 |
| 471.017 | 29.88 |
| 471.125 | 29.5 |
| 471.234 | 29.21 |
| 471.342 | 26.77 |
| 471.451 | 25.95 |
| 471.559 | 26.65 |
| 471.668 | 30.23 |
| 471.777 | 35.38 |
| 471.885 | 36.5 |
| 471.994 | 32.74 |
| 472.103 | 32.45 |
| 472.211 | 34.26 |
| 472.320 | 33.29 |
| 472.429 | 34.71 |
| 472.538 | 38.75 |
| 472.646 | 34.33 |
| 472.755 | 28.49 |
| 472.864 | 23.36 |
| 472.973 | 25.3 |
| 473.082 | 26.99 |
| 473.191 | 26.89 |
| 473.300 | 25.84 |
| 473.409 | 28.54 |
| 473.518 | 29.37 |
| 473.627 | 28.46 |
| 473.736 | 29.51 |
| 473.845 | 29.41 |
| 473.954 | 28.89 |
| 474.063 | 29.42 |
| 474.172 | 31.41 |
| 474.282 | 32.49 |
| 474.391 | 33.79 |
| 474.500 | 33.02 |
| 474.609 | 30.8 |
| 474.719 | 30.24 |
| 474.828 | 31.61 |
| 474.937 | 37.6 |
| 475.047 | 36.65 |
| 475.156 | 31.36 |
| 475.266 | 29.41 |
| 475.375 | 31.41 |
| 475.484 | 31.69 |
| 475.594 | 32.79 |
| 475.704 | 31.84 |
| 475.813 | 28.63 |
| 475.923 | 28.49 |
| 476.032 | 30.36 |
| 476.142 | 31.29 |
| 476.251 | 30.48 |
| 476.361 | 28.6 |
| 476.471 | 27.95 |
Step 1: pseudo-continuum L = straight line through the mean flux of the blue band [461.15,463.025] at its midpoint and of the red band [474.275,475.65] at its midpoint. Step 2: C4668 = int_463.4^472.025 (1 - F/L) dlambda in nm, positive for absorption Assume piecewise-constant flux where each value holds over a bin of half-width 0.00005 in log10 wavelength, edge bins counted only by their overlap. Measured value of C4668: 0.78 nm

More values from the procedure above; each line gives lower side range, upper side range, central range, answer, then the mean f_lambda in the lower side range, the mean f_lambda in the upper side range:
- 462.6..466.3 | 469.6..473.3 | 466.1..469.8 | 0.046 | 28.9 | 29.9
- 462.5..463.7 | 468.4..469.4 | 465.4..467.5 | 0.130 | 30.2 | 29.9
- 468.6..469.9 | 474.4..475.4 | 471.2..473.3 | 0.070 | 30.5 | 32.6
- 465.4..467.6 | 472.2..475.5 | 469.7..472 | 0.031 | 28.2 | 30.8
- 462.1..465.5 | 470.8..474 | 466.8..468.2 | 0.097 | 29.1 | 30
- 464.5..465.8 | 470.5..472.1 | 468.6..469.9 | -0.060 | 27.3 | 30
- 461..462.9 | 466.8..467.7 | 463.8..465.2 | 0.042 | 31.6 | 27.3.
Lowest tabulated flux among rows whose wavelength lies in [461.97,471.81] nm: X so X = 24.39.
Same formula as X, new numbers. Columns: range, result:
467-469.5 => 26.47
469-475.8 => 23.36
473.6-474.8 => 28.46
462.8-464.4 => 25.87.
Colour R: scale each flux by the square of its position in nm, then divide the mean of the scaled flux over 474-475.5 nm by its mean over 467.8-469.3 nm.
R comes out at 1.1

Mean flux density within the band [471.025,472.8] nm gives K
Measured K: 31.8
